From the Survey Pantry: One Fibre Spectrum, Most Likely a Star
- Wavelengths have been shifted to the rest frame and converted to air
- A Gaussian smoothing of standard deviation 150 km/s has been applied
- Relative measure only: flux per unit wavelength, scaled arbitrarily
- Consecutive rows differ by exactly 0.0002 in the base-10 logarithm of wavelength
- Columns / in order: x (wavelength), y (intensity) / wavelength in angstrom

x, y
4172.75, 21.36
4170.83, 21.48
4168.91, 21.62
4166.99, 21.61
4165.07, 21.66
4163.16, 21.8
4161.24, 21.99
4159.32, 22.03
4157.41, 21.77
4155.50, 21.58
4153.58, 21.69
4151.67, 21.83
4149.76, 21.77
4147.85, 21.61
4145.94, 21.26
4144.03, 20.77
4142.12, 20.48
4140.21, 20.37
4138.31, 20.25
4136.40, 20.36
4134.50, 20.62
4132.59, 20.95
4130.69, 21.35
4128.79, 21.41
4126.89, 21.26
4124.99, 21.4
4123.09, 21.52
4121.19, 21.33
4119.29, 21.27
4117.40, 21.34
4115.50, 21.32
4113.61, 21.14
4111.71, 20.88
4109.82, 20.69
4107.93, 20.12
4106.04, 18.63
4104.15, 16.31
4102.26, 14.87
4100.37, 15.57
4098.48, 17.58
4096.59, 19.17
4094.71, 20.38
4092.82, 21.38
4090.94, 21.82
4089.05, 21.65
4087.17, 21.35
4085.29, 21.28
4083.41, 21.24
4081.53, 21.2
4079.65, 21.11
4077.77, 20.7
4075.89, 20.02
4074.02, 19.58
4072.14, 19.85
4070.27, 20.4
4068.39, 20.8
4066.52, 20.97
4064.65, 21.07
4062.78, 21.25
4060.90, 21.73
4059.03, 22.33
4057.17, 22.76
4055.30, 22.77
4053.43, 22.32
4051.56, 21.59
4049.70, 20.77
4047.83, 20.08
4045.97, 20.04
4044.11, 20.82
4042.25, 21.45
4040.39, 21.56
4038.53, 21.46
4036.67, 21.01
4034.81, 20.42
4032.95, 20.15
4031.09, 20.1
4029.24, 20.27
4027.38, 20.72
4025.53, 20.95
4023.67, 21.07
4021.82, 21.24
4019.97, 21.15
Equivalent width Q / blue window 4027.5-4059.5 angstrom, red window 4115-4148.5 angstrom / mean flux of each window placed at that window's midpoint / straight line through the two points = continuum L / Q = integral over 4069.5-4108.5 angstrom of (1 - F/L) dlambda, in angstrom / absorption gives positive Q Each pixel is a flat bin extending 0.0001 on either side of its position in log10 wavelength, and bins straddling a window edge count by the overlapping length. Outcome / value 2.5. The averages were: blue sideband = 21.1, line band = 19.7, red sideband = 21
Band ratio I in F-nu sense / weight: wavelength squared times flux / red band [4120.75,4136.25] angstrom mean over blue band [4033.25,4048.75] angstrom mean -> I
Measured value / 1.1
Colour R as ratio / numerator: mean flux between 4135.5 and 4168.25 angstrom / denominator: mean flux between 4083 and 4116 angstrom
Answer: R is 1.1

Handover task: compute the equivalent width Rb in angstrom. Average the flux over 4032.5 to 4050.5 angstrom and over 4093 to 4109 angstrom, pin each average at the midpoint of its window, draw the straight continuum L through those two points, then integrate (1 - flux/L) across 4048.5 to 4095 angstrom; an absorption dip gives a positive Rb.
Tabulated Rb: -4.4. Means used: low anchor 20.8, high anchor 18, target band 21.2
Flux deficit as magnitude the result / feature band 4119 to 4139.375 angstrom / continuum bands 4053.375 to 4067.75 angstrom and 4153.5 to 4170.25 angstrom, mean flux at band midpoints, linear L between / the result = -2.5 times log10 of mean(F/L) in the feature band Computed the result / 0.04 mag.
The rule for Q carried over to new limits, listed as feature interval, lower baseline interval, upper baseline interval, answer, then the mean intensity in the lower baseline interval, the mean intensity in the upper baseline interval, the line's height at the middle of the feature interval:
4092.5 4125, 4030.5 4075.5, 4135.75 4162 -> 2.36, 21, 21.3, 21.2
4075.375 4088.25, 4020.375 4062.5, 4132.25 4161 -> 0.09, 21.2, 21.2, 21.2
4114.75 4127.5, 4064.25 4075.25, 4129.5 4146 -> -0.45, 20.4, 20.7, 20.6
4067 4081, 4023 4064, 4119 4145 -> 0.46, 21.2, 20.9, 21.1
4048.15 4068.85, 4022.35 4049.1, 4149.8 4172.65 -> -0.73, 20.7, 21.7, 20.9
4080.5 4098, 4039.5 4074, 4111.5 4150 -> 0.15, 21.2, 21.1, 21.1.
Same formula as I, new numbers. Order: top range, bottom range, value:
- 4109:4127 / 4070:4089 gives 1.04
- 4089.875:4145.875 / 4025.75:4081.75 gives 0.99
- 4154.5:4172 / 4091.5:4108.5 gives 1.23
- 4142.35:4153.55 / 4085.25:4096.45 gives 1.04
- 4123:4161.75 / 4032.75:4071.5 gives 1.05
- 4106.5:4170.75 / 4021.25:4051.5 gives 1.07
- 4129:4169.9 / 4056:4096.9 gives 1.05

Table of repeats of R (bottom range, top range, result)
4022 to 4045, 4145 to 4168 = 1.04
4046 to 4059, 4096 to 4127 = 0.91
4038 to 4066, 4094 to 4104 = 0.81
